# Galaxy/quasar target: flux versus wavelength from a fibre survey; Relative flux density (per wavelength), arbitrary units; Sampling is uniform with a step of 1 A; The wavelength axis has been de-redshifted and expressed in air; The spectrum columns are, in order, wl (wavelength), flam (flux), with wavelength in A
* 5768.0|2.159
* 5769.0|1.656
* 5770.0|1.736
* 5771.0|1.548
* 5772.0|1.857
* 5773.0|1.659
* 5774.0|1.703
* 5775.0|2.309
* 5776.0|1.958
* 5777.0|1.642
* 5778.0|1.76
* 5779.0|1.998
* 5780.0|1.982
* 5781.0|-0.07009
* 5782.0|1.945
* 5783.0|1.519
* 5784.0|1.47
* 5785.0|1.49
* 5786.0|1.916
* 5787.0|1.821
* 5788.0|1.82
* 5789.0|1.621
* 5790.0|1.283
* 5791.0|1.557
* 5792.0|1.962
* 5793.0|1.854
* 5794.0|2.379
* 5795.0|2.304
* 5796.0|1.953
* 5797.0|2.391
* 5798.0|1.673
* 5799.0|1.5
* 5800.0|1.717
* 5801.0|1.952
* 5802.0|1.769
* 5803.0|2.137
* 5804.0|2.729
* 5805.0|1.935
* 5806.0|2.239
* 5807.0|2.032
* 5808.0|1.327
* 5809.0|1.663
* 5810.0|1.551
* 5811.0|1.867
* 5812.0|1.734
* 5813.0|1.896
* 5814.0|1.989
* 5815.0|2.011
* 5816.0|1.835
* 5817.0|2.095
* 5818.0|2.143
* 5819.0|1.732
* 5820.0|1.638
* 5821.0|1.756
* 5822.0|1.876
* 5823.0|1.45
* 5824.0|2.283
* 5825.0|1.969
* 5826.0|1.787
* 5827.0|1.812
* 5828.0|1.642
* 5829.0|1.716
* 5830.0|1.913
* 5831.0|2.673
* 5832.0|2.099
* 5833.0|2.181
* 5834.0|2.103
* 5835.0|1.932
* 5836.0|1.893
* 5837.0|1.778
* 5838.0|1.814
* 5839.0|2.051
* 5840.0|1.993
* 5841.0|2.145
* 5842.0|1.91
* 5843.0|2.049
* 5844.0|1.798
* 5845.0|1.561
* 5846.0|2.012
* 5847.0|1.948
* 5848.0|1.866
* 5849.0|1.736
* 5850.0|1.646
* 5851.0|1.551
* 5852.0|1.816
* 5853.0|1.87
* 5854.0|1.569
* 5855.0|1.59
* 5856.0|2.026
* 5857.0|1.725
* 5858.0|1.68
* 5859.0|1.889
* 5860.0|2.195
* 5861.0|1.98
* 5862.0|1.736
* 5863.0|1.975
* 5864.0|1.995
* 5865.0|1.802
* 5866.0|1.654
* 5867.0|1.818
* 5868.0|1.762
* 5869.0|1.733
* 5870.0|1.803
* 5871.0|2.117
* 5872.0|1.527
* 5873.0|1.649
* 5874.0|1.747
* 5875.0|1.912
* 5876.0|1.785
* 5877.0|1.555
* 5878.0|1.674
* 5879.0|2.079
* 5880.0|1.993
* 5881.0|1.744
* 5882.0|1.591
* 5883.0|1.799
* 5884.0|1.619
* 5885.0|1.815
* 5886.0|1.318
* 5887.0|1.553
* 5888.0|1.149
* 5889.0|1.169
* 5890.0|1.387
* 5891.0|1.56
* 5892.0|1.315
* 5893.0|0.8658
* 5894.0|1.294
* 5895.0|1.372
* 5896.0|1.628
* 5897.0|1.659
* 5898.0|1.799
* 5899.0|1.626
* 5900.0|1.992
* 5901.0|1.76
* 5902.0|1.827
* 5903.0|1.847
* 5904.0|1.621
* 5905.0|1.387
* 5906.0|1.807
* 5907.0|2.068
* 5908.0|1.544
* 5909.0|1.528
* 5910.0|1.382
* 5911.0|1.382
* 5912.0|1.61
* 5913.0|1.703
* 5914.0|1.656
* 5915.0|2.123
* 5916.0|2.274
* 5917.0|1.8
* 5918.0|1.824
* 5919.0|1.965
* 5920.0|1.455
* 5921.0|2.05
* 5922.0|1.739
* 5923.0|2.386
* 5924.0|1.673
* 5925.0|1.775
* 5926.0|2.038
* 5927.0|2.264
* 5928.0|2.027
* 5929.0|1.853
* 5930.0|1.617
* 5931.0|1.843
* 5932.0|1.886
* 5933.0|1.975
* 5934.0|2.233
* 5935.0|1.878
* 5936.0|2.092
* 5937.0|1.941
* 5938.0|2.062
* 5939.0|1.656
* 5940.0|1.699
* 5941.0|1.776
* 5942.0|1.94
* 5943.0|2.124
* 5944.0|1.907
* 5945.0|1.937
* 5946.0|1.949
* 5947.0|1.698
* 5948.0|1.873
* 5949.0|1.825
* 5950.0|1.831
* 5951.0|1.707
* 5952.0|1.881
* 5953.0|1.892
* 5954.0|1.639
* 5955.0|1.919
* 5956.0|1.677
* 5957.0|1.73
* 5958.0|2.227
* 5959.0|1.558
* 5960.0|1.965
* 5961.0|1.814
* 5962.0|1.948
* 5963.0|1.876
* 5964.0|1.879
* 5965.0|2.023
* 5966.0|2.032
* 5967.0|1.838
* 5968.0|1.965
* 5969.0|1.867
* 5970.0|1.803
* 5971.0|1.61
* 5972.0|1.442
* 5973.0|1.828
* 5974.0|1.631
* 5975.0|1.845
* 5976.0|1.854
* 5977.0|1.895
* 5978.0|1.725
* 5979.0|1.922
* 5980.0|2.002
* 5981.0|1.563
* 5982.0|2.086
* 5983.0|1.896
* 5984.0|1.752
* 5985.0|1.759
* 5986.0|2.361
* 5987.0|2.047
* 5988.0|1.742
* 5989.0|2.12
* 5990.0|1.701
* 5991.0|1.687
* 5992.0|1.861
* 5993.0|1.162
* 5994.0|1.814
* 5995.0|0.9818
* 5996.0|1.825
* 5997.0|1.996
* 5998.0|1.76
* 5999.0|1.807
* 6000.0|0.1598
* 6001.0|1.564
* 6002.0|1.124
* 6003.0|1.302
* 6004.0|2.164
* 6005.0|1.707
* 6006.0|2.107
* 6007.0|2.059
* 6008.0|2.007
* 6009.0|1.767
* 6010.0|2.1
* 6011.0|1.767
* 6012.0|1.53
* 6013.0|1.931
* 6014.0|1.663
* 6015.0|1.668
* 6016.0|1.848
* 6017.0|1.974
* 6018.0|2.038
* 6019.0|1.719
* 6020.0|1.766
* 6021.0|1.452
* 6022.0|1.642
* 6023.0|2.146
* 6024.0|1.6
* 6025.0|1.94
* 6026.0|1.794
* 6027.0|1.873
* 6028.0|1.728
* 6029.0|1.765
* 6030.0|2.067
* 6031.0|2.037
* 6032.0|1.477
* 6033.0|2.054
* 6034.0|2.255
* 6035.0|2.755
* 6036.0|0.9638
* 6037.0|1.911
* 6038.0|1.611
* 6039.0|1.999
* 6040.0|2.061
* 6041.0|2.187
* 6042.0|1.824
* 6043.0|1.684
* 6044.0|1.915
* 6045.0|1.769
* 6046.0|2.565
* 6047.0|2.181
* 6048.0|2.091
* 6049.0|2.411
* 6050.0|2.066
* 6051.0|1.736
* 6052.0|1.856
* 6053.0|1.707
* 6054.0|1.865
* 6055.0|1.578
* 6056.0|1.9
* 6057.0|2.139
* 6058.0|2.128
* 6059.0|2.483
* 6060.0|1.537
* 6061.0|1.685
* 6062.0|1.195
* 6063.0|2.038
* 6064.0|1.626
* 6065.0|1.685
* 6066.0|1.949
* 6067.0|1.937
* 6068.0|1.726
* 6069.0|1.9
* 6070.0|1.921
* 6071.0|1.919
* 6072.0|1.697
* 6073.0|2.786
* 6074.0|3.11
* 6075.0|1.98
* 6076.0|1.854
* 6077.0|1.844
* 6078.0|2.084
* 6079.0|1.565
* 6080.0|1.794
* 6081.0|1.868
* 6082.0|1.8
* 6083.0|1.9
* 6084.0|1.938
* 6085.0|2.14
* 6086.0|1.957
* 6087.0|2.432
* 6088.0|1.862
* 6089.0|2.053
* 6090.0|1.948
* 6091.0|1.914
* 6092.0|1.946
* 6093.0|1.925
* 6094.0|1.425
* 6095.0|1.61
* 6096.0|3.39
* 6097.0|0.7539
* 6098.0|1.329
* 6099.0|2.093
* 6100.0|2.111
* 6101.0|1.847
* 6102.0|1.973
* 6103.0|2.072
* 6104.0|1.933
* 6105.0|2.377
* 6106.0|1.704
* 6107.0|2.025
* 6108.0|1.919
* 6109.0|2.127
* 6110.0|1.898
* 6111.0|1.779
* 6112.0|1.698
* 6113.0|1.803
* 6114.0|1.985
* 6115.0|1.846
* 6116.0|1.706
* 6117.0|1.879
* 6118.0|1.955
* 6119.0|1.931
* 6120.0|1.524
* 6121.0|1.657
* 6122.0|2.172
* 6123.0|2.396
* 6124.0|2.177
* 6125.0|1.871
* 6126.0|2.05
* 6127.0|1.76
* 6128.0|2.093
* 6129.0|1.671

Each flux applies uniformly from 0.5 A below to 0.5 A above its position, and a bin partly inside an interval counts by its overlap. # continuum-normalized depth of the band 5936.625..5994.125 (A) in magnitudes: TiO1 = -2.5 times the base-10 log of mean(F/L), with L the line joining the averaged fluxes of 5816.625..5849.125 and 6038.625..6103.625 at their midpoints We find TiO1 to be 0.05 mag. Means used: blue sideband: 1.92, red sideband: 1.94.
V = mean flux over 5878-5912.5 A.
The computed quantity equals 1.59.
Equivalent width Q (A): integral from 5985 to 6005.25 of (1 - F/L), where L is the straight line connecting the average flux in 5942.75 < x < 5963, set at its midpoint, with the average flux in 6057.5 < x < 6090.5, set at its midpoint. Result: 2.6 A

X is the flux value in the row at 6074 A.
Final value 3.11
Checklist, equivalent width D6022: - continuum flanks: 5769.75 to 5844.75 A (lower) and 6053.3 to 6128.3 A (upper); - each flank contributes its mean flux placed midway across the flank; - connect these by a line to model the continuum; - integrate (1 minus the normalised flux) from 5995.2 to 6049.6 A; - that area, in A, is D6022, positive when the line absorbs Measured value 2.2 A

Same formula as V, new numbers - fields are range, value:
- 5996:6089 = 1.88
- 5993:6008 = 1.6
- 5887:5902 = 1.48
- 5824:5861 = 1.89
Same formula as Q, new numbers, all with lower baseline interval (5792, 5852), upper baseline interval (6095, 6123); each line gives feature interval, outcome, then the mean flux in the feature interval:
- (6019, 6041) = 0.6 A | 1.86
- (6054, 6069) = 0.6 A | 1.83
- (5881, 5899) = 4.1 A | 1.48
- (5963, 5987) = 0.7 A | 1.86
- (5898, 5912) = 1.7 A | 1.68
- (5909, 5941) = 0.9 A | 1.86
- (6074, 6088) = -0.5 A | 1.97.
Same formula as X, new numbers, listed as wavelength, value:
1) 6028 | 1.728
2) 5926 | 2.038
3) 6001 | 1.564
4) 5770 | 1.736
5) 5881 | 1.744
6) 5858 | 1.68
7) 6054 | 1.865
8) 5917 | 1.8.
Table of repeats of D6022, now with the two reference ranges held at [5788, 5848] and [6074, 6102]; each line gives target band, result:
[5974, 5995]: 1.1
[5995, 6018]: 2.5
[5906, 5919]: 1.1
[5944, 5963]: 0.8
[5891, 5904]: 2.2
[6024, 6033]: 0.4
